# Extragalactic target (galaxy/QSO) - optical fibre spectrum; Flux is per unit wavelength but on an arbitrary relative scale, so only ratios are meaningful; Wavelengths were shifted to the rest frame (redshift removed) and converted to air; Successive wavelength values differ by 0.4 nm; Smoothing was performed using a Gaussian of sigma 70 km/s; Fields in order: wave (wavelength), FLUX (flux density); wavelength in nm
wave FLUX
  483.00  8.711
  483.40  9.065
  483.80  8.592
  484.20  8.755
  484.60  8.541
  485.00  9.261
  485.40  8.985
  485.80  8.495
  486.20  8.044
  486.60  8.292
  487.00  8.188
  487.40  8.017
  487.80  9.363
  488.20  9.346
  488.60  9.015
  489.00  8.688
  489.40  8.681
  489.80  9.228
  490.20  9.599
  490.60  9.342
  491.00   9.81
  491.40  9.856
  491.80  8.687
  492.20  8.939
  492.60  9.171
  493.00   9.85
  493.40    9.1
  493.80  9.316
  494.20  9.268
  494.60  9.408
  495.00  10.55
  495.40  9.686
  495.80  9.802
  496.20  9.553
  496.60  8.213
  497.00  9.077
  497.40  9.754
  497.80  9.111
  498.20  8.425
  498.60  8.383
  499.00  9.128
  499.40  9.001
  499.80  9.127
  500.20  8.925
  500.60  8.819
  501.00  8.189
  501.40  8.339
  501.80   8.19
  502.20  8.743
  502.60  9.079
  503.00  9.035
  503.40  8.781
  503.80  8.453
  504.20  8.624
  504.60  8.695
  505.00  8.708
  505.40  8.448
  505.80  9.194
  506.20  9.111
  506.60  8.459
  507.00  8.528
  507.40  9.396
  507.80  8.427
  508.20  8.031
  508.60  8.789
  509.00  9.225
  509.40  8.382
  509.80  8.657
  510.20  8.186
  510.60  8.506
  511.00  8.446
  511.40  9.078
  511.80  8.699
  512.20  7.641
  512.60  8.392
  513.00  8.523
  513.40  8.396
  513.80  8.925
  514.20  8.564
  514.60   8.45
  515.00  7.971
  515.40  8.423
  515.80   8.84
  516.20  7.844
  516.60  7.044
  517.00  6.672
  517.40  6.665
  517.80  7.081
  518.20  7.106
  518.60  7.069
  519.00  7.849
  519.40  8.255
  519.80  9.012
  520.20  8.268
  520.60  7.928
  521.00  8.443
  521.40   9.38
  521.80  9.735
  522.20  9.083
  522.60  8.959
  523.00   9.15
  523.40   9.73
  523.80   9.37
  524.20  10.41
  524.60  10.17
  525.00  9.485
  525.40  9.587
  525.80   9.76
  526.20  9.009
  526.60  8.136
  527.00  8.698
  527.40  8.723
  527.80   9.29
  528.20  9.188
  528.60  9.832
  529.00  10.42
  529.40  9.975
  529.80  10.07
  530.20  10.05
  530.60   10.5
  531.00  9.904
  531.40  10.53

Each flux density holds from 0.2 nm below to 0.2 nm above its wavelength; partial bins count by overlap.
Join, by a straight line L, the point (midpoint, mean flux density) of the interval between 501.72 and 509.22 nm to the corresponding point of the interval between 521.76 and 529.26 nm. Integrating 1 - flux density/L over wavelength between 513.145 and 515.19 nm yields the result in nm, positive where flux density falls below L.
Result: 0.13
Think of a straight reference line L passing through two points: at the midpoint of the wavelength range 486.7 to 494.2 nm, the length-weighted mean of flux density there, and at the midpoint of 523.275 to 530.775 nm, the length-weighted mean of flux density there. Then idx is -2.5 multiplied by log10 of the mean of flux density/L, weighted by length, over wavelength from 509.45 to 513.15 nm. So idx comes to 0.11 mag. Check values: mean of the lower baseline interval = 9.11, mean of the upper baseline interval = 9.6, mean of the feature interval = 8.45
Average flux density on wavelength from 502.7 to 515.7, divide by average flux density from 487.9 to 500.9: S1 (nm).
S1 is 0.9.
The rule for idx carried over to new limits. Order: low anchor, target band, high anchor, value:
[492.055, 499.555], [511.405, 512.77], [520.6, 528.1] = 0.11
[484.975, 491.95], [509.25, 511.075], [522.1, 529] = 0.09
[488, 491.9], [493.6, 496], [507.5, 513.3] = -0.07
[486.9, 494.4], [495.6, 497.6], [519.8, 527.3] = -0.02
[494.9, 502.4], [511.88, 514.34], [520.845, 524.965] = 0.10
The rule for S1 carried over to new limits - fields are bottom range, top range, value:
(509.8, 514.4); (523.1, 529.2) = 1.11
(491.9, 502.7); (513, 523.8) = 0.91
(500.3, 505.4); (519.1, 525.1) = 1.06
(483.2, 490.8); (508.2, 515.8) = 0.97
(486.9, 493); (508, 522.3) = 0.91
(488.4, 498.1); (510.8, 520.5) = 0.86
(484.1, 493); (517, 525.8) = 0.97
